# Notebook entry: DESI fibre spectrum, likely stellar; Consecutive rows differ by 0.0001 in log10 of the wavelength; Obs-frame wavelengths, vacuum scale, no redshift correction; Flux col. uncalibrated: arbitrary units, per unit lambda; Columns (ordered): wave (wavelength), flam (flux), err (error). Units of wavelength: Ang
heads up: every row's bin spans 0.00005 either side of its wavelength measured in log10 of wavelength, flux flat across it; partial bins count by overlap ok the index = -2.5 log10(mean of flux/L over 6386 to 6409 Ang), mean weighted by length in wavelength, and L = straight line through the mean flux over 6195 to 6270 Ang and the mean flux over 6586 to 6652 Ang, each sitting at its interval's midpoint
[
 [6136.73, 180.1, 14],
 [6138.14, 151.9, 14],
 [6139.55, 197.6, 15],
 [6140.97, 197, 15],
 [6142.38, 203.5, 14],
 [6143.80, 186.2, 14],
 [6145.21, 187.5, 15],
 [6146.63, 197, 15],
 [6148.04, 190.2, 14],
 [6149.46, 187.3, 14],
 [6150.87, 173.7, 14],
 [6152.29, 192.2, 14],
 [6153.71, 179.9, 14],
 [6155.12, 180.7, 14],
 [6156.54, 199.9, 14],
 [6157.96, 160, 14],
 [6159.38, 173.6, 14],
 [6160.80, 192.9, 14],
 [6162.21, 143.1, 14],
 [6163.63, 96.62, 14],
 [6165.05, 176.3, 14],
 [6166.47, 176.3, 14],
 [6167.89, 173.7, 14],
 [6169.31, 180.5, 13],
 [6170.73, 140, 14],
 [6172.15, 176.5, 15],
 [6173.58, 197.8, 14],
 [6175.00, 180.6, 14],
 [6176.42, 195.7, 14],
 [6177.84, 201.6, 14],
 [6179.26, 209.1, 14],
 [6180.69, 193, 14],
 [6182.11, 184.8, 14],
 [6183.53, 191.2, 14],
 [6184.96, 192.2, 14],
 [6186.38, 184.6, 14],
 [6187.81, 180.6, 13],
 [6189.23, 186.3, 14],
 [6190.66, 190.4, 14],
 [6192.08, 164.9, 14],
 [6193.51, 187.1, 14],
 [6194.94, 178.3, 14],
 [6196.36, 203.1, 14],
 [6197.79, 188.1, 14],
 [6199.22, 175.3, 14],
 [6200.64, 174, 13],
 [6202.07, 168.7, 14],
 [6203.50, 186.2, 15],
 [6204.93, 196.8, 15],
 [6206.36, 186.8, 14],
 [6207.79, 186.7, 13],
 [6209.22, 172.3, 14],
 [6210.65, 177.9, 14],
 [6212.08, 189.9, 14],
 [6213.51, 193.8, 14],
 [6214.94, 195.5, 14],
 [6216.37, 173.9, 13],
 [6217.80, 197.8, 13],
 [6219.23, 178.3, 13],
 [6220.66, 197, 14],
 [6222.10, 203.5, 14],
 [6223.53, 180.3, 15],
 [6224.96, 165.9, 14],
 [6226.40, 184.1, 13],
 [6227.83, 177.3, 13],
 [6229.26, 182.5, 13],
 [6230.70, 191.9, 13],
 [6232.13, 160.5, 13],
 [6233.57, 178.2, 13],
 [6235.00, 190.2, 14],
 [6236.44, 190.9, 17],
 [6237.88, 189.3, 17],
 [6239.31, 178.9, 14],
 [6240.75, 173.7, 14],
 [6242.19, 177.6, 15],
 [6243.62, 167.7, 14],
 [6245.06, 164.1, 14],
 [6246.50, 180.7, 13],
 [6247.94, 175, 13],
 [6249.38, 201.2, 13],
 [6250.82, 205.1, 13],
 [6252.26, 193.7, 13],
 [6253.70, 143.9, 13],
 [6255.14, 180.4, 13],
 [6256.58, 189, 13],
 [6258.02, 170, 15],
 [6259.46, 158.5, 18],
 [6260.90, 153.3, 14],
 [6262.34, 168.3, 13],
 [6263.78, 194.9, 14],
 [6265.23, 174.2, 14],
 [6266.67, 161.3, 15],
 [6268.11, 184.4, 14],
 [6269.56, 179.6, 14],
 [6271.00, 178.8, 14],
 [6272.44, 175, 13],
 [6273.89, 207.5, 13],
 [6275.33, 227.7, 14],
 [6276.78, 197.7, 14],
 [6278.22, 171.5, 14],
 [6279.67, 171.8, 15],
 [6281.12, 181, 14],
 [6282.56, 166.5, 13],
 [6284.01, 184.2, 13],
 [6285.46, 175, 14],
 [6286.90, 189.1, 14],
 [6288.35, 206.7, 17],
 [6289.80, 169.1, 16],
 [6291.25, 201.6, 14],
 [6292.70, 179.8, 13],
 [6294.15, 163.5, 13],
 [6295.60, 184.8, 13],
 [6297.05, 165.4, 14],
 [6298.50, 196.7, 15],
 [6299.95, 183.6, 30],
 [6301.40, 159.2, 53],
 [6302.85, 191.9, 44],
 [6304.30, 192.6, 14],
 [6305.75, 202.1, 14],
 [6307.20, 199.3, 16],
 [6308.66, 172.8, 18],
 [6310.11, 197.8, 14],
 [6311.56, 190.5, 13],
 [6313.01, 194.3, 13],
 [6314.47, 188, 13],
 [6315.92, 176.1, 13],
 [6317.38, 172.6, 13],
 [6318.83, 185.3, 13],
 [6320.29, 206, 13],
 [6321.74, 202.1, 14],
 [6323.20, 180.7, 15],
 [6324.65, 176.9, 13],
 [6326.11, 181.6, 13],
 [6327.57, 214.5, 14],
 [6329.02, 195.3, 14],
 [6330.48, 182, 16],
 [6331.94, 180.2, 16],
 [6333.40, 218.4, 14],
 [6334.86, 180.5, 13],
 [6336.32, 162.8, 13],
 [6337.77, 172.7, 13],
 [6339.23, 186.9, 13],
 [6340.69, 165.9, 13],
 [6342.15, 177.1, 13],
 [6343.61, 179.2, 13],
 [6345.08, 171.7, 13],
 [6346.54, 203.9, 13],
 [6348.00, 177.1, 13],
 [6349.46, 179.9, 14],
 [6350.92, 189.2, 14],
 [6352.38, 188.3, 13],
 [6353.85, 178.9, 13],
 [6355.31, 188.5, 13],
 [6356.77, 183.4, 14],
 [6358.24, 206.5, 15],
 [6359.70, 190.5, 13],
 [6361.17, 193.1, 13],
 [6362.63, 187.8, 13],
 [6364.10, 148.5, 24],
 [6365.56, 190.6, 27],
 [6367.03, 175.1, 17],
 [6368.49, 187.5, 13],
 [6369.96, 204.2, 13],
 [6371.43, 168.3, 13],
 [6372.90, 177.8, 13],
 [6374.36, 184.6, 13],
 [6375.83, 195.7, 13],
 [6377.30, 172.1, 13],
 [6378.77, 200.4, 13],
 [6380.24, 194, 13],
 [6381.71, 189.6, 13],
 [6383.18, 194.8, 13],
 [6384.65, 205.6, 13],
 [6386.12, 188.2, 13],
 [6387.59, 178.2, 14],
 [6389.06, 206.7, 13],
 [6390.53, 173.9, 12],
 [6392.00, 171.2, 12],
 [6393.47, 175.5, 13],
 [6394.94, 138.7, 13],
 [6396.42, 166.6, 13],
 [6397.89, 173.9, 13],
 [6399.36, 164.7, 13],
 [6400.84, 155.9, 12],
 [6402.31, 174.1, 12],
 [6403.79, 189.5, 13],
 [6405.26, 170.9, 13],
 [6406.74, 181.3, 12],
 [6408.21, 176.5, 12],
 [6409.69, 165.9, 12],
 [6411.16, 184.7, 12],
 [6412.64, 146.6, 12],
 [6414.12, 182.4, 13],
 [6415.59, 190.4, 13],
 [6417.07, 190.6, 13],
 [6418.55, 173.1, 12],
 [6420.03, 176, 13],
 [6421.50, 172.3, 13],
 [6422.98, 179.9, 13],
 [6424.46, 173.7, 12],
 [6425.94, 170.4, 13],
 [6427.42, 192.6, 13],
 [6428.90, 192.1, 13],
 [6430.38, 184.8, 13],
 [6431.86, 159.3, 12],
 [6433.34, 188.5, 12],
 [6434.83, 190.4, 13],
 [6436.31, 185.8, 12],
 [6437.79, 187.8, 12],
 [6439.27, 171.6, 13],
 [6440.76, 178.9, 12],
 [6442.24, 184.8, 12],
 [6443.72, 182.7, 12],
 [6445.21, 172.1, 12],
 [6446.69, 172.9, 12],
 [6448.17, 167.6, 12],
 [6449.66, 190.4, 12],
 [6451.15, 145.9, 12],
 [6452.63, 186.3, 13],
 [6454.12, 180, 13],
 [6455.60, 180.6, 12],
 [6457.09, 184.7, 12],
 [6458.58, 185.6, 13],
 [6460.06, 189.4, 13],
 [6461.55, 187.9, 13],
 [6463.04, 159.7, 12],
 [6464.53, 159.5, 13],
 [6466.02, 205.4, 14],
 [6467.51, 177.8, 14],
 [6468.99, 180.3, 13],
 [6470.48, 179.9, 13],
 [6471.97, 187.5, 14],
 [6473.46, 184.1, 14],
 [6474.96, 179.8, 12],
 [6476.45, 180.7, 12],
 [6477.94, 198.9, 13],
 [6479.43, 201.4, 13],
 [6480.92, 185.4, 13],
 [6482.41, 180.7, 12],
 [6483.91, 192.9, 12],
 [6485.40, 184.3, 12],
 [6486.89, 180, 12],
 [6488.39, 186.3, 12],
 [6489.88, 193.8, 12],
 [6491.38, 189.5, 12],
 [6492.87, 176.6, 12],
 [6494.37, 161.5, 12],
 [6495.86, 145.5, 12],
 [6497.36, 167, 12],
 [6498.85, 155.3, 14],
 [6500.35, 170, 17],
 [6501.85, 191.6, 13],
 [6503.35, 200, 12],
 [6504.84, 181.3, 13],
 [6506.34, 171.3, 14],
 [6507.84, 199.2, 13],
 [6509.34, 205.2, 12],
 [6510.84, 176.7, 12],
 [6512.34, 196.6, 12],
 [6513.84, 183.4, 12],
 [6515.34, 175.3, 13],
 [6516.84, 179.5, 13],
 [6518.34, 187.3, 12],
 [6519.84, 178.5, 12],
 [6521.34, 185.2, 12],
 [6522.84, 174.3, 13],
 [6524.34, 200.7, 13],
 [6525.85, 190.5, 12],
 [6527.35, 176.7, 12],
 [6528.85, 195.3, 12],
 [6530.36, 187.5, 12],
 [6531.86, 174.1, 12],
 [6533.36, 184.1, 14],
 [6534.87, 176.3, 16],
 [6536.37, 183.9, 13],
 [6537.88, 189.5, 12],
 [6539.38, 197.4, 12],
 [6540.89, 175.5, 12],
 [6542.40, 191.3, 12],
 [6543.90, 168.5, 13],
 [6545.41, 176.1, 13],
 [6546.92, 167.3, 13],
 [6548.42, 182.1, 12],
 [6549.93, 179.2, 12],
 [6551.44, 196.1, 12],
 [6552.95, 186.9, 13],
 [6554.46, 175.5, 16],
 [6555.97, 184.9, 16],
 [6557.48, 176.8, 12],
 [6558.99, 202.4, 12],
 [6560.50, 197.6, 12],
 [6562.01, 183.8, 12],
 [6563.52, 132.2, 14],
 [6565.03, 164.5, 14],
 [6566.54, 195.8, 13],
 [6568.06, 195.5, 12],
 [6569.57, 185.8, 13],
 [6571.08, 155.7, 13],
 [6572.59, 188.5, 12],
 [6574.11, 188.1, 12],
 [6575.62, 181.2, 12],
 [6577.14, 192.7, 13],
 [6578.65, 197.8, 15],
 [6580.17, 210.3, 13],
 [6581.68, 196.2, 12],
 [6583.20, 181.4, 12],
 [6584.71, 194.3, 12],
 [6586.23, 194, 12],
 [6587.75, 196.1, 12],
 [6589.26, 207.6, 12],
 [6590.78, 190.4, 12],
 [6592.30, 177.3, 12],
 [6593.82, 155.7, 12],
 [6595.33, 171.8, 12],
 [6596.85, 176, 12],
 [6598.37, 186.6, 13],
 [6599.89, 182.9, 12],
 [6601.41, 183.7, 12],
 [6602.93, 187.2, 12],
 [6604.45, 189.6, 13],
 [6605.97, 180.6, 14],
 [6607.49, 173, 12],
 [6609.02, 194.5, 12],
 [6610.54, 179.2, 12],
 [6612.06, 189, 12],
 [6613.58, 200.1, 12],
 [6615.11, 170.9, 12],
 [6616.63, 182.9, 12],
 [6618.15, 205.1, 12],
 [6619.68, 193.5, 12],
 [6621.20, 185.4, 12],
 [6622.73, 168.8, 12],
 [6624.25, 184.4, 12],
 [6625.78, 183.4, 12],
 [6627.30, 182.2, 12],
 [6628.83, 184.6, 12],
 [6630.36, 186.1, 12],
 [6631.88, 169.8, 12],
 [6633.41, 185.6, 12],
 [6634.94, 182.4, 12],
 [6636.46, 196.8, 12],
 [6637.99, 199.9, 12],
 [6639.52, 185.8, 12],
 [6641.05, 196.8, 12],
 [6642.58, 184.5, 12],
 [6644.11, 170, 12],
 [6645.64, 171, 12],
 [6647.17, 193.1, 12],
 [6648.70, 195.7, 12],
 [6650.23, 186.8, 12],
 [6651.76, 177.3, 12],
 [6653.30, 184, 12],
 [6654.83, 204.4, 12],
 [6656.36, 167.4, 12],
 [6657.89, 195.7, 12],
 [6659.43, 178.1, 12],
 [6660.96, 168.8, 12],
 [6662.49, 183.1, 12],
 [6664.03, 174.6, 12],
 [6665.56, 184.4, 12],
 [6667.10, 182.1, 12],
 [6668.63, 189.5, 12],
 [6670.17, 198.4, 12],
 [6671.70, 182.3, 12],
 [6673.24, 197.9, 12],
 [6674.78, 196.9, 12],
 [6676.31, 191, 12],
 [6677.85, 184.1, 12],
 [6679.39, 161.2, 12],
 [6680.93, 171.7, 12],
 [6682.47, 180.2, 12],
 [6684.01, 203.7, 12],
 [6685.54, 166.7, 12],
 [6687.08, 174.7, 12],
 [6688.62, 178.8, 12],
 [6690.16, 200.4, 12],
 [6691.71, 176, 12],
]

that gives 0.05 mag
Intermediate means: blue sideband 181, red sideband 185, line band 174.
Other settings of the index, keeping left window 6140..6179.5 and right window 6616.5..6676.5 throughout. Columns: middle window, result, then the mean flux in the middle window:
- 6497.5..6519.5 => 0.01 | 183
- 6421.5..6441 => 0.01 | 181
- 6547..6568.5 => 0.02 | 182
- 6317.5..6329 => -0.06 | 192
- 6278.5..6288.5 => 0.01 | 180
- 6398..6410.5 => 0.06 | 173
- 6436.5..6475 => 0.02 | 179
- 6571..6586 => -0.03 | 190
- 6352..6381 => -0.02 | 186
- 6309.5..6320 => -0.03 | 187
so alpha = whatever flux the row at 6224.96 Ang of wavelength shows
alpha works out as 165.9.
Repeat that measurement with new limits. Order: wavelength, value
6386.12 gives 188.2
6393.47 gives 175.5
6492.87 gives 176.6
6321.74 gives 202.1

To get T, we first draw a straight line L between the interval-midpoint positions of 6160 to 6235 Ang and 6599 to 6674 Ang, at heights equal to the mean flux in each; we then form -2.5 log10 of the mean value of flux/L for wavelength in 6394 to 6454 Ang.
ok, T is 0.05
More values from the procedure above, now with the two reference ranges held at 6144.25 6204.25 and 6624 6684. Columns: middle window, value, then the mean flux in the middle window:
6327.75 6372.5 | -0.011 mag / 184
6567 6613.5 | -0.013 mag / 186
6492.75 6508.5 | 0.056 mag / 174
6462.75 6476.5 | 0.019 mag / 180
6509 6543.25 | -0.009 mag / 185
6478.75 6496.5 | 0.010 mag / 182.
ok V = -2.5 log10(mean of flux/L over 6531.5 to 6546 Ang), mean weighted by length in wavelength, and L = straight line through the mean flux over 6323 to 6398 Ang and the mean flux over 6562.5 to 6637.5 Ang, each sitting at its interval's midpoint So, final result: 0.01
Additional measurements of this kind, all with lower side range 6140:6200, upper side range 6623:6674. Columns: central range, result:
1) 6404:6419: 0.041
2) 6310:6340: -0.027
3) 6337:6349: 0.023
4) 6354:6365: -0.012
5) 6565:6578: 0.001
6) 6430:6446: 0.019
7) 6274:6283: -0.031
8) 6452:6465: 0.025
